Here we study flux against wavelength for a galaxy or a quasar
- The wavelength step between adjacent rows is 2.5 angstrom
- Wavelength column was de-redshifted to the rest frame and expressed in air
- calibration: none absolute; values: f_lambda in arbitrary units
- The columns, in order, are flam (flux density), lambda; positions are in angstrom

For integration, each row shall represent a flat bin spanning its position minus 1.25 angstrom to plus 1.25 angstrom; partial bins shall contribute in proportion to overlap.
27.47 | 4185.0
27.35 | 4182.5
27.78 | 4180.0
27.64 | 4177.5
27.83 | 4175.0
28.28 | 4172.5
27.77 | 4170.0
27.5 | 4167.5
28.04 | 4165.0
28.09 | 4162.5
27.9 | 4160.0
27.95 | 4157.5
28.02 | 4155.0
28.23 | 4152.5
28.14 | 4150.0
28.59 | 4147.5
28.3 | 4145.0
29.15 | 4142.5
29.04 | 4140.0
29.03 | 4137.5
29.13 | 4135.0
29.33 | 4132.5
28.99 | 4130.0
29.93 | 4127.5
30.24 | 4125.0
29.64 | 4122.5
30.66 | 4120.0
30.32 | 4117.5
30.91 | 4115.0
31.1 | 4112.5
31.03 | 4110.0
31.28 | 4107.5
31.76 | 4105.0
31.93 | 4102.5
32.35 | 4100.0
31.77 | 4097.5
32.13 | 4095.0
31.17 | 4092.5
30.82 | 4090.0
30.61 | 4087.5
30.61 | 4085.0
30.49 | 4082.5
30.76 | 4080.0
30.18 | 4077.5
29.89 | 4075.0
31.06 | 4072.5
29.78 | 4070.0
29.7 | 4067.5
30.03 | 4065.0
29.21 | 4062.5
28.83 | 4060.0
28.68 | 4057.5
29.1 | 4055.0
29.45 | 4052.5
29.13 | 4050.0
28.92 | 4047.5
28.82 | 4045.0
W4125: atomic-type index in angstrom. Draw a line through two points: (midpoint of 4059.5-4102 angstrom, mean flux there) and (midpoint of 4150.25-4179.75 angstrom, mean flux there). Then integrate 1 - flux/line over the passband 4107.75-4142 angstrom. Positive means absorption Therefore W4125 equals -0.89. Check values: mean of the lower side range 30.6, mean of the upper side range 27.9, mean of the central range 30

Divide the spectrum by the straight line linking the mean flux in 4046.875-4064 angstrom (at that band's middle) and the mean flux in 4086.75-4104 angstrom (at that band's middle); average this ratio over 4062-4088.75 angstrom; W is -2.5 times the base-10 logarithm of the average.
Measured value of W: 0.00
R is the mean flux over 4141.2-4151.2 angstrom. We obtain 28.5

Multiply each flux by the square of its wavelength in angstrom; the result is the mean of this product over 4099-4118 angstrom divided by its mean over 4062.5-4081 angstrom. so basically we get 1.06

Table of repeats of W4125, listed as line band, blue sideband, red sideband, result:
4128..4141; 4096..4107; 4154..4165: 0.2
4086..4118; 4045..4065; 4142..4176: -3.0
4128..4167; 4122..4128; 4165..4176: 0.5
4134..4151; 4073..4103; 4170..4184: 0.2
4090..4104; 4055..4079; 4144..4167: -1.3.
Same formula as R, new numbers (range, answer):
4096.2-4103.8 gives 32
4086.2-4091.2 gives 30.7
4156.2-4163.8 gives 28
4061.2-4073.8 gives 30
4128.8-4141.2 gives 29.1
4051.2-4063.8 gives 29.1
